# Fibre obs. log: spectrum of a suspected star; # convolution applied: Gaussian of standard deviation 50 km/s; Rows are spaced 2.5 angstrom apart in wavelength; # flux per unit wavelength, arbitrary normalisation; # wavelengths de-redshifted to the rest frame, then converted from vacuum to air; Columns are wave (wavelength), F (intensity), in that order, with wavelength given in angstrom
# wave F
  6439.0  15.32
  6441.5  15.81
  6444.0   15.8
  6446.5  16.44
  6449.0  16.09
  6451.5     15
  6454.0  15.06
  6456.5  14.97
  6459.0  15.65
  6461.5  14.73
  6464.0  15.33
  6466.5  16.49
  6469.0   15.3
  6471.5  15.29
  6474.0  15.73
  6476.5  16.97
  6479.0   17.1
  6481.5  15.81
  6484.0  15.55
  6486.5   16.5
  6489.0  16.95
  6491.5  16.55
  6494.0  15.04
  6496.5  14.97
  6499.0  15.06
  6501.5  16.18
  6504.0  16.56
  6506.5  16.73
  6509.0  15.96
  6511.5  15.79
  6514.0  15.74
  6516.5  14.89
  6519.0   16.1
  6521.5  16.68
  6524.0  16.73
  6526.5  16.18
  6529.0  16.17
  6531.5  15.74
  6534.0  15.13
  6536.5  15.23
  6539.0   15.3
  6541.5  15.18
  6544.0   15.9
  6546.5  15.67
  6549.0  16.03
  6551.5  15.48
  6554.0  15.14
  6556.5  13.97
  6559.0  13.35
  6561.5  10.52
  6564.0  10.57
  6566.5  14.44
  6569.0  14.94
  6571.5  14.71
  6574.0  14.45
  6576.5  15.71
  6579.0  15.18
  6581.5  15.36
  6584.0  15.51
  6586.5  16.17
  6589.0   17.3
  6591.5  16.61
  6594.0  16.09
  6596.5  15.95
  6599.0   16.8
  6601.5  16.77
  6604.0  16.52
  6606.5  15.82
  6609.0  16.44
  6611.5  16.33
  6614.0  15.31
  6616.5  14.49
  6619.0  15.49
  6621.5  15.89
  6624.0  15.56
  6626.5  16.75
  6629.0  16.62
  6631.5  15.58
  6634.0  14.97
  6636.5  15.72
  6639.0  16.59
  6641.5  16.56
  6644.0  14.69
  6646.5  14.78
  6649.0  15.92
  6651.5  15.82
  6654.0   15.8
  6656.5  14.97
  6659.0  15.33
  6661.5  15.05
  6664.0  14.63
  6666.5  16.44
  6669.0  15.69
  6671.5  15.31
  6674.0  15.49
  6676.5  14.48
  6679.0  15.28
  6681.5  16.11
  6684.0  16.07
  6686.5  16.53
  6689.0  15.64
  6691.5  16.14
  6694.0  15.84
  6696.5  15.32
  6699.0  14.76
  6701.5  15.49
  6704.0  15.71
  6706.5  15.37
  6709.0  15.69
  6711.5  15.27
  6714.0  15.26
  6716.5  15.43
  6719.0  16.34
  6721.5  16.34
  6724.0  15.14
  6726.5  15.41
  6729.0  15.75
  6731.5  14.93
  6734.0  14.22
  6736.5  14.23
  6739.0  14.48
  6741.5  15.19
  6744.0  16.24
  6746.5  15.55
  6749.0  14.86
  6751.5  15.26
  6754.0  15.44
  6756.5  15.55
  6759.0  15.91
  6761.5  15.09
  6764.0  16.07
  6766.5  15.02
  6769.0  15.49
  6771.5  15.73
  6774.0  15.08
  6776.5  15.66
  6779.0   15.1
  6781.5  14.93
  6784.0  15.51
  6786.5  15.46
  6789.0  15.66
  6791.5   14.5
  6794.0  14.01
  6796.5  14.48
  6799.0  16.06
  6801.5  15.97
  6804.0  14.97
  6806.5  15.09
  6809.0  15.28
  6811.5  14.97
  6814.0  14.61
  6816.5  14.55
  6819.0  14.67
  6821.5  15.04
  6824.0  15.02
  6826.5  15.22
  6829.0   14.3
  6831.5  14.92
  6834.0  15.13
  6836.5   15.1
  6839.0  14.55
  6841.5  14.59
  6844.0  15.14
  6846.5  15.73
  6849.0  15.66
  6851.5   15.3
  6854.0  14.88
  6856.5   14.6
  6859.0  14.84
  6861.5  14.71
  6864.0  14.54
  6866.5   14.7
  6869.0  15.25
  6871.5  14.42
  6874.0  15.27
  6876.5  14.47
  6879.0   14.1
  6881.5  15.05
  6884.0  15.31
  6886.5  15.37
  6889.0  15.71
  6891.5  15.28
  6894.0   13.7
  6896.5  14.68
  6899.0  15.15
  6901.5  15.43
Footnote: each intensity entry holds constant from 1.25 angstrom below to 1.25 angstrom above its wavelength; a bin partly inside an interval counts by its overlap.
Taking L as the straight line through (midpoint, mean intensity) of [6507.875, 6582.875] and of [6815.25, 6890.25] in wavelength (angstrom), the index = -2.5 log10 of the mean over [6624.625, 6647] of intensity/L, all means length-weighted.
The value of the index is -0.06 mag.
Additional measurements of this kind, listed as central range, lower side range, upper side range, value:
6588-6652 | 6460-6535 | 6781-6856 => -0.03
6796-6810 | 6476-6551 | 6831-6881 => -0.02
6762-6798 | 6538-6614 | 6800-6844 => -0.01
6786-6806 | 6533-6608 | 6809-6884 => -0.01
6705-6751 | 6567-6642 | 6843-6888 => 0.01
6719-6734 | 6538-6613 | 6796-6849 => -0.02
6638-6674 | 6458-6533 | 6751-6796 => 0.00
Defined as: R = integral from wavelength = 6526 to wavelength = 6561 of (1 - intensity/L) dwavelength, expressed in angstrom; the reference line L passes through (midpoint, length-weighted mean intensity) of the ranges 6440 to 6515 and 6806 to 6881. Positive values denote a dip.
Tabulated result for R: 1.0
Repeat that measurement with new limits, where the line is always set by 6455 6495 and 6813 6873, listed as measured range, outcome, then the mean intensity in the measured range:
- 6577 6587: 0.04 angstrom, 15.5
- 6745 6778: -0.72 angstrom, 15.4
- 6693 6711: -0.20 angstrom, 15.4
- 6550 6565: 2.29 angstrom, 13.3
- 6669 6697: -0.63 angstrom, 15.7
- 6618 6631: -0.48 angstrom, 16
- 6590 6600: -0.53 angstrom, 16.4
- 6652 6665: 0.15 angstrom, 15.2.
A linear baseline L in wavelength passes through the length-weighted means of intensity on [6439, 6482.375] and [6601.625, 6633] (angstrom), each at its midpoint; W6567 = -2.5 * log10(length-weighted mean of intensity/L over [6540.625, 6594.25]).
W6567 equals 0.07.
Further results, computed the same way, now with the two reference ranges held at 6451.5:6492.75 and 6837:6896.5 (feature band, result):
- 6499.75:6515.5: -0.02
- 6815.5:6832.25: 0.01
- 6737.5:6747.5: -0.01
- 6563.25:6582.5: 0.08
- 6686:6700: -0.02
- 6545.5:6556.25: 0.02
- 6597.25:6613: -0.06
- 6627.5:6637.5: -0.02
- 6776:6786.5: -0.01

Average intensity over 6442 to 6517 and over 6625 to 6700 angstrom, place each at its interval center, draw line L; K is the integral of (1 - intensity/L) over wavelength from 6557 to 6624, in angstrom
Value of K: 1.9 angstrom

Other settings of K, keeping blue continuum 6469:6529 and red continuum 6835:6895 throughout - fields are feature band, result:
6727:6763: 0.2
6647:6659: 0.0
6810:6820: 0.2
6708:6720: -0.2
